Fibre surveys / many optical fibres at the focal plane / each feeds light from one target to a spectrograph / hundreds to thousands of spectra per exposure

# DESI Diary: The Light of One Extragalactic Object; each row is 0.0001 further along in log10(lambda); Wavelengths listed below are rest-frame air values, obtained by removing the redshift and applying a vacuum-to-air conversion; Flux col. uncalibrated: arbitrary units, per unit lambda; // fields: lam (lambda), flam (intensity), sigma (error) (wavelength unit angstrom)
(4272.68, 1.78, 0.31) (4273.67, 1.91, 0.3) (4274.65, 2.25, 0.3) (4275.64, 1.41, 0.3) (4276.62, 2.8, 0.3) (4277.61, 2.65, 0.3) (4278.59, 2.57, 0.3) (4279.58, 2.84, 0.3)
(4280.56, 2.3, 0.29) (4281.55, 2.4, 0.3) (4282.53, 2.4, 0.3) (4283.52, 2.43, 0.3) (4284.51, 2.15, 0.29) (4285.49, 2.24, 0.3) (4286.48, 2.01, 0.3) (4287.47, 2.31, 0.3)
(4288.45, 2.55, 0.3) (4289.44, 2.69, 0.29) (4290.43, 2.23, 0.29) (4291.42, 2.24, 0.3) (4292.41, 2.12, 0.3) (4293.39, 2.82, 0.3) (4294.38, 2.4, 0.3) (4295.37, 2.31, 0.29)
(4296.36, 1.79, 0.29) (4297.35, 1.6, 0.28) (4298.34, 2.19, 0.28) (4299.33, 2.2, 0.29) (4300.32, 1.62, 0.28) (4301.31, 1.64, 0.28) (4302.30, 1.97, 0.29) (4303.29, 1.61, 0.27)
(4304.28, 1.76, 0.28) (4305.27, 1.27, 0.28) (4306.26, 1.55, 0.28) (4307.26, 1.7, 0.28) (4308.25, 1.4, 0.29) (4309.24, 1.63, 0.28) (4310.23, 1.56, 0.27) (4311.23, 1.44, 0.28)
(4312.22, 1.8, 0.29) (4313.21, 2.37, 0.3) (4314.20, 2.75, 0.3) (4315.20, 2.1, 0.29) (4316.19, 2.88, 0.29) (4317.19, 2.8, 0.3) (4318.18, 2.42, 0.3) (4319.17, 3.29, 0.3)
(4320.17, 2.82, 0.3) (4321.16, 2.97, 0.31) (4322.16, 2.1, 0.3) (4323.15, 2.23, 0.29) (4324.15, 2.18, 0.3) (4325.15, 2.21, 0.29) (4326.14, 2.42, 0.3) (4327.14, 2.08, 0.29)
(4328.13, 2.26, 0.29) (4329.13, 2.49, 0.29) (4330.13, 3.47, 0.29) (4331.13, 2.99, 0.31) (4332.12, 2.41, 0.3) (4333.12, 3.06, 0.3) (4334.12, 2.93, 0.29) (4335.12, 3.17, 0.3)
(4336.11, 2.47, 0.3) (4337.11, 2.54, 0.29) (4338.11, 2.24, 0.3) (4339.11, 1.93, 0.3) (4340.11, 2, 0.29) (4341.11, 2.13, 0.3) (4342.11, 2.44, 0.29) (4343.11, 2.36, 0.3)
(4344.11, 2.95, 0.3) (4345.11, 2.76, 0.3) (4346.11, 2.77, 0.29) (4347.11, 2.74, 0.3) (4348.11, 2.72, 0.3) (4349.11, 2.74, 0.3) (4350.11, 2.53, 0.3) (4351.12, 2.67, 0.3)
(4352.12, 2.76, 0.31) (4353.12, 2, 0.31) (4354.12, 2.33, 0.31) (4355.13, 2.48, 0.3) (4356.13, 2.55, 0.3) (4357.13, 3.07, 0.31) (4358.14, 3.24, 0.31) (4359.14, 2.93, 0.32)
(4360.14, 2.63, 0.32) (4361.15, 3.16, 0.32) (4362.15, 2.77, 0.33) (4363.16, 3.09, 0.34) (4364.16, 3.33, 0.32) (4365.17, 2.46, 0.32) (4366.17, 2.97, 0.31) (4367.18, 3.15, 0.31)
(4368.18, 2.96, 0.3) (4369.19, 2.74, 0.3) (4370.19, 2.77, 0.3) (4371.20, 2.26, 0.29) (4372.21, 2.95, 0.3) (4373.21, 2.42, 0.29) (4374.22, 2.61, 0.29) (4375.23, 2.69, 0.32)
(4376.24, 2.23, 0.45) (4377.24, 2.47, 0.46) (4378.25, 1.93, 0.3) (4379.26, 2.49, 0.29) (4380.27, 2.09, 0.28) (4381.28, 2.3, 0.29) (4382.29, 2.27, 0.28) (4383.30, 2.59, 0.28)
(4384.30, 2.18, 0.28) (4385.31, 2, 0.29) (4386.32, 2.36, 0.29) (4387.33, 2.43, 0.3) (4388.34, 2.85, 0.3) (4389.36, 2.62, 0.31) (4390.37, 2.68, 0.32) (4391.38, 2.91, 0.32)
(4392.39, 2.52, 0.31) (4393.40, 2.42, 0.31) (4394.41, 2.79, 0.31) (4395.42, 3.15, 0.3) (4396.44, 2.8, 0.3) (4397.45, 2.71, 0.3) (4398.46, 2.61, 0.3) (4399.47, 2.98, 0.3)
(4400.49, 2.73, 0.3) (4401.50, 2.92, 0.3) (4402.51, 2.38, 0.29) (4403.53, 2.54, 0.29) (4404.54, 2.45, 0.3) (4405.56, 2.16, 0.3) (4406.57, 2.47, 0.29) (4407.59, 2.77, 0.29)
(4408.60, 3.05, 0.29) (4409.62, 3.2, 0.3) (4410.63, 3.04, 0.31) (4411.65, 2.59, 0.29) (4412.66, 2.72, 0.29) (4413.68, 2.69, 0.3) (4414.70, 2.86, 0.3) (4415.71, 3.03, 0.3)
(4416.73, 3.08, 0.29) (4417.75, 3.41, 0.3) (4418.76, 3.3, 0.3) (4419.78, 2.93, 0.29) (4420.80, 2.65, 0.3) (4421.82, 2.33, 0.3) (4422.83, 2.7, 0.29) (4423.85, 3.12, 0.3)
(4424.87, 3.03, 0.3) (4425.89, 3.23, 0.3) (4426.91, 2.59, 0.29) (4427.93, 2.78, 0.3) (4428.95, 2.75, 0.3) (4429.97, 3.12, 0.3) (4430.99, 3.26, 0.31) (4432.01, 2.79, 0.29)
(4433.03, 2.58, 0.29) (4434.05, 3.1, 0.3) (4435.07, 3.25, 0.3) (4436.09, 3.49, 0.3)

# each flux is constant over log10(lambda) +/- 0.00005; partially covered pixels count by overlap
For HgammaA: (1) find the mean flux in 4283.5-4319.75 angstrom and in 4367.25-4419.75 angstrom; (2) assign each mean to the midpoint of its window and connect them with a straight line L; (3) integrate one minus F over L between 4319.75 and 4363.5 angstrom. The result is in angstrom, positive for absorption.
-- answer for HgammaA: -4.9 angstrom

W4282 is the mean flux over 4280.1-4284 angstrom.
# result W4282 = 2.38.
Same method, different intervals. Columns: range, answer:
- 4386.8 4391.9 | 2.69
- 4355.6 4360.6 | 2.89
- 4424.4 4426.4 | 3.13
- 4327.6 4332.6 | 2.72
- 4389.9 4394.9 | 2.67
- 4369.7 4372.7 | 2.65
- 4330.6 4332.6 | 2.72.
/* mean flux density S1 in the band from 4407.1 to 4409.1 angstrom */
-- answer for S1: 2.92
